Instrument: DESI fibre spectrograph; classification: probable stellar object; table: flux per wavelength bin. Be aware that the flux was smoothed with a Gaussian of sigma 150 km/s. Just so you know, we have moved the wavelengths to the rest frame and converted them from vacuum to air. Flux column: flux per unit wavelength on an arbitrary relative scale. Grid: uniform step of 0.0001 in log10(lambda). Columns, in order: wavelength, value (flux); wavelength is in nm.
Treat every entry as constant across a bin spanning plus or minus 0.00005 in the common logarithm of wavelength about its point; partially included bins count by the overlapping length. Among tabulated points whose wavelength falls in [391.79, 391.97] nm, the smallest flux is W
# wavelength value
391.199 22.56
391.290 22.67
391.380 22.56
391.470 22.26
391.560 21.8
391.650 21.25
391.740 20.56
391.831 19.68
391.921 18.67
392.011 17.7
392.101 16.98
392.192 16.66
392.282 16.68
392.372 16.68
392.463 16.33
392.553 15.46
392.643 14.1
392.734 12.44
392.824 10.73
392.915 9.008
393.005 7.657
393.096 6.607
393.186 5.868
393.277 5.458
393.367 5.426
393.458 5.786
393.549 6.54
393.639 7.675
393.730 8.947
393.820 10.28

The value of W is 18.67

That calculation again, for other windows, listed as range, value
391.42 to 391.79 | 20.56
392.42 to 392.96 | 9.008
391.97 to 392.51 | 16.33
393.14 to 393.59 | 5.426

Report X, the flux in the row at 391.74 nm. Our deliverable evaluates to 20.56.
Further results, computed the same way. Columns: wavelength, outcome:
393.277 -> 5.458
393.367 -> 5.426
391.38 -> 22.56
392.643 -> 14.1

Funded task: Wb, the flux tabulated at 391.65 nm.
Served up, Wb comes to 21.25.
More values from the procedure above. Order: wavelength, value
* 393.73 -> 8.947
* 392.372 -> 16.68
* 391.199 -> 22.56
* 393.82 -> 10.28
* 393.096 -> 6.607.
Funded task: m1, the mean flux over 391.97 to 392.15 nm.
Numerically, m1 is 17.3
